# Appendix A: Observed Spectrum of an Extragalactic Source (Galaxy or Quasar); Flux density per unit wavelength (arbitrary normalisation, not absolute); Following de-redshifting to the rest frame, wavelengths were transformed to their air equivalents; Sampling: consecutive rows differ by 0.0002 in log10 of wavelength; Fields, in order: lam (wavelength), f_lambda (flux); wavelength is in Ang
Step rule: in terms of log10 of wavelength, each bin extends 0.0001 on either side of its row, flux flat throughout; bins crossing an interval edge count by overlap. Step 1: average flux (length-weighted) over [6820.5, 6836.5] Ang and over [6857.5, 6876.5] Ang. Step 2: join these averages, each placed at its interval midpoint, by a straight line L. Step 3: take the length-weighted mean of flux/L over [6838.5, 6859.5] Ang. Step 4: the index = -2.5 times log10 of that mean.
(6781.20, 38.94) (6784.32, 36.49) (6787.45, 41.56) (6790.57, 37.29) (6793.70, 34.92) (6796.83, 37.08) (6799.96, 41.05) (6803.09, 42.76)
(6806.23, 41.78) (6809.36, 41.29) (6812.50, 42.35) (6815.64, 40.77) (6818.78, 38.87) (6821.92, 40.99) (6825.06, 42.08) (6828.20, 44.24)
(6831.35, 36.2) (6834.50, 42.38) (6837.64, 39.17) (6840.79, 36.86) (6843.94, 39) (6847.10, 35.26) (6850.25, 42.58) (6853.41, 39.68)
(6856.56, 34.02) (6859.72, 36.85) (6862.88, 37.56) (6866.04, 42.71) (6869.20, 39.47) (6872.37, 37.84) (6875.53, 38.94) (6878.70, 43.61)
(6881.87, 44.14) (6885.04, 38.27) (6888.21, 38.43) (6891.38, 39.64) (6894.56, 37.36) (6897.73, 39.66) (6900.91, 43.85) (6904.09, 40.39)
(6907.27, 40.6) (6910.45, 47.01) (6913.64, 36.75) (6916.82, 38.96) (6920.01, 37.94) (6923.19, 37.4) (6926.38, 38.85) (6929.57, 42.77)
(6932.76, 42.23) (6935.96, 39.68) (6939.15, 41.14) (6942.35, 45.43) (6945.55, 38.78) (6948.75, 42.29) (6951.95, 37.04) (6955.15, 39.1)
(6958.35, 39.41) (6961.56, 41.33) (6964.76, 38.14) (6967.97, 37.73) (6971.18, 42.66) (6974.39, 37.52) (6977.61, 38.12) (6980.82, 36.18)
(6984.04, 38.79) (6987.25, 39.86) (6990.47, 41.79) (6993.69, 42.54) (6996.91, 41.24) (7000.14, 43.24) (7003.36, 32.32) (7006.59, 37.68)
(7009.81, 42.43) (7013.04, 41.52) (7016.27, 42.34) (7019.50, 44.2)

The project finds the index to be 0.06 mag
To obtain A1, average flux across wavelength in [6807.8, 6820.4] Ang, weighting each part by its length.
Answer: 40.8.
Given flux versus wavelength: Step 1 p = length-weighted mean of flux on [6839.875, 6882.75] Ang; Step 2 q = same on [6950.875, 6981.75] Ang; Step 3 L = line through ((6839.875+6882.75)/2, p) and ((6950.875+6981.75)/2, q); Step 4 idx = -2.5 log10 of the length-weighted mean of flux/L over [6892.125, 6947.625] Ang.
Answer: -0.04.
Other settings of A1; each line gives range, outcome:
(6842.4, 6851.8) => 38.9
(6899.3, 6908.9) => 41.6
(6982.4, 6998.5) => 40.8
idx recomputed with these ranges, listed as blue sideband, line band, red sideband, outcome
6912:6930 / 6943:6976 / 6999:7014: -0.020 mag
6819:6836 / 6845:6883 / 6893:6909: 0.038 mag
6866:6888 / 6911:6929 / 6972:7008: 0.032 mag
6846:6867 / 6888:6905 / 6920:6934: -0.019 mag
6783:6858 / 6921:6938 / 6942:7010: -0.016 mag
